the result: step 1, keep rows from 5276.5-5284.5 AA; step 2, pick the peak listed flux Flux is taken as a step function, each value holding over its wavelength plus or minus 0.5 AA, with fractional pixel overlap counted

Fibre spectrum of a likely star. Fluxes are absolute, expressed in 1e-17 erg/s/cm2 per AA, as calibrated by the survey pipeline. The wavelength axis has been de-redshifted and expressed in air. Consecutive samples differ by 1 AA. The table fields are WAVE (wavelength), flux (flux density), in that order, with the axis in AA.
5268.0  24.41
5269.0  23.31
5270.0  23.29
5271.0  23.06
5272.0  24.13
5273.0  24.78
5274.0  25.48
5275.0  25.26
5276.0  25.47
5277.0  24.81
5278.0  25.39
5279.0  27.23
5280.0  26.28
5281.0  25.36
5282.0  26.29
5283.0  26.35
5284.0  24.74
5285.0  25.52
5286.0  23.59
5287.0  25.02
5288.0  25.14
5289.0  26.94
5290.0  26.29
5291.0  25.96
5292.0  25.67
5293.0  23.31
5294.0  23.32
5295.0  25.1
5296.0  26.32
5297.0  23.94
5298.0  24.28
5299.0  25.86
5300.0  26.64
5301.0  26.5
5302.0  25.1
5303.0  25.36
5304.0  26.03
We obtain 27.23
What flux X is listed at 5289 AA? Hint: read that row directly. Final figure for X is 26.94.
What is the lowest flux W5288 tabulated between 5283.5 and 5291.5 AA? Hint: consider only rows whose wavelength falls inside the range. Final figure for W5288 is 23.59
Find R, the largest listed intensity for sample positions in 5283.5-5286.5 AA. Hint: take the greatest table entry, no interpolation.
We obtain 25.52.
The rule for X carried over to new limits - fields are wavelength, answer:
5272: 24.13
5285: 25.52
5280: 26.28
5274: 25.48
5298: 24.28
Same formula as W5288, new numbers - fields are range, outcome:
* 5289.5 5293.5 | 23.31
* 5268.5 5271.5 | 23.06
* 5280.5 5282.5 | 25.36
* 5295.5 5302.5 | 23.94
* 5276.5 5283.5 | 24.81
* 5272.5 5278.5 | 24.78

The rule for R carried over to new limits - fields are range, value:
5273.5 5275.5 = 25.48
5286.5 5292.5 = 26.94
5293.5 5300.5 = 26.64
